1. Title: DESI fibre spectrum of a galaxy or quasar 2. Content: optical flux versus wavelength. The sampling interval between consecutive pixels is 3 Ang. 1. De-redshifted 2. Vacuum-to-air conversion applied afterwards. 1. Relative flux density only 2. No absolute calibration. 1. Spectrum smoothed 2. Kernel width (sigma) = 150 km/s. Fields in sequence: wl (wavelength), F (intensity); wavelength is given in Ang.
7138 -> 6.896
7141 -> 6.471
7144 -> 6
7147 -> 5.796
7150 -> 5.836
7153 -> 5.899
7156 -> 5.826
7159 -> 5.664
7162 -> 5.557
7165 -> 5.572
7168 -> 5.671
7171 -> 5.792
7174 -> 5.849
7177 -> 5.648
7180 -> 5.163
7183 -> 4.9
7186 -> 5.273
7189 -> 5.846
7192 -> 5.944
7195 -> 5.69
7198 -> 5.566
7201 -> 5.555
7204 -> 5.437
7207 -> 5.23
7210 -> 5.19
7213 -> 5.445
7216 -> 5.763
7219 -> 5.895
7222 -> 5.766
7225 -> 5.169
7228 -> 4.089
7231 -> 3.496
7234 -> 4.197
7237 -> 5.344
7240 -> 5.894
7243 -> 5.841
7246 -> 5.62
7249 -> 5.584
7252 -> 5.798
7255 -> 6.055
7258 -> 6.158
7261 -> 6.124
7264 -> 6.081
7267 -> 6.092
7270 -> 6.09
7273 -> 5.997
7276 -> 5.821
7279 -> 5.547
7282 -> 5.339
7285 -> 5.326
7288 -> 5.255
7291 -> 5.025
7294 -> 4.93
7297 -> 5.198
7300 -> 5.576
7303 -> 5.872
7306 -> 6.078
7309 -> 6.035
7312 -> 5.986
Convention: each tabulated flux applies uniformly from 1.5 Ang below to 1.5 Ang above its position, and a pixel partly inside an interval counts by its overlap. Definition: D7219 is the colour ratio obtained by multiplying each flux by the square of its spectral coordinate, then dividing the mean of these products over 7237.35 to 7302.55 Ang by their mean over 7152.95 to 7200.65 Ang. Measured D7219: 1.04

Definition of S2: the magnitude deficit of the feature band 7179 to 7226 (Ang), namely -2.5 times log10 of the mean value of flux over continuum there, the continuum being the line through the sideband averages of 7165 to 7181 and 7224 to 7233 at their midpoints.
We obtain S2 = -0.14 mag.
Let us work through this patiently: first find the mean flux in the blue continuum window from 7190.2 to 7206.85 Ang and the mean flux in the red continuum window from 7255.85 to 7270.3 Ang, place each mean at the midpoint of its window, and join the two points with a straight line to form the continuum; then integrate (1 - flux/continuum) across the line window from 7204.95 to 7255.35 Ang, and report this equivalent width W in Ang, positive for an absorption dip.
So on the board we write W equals 4.8 Ang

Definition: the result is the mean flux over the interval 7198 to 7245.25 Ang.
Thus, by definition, 5.24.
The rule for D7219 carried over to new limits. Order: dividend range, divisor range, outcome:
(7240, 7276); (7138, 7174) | 1.04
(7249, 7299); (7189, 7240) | 1.09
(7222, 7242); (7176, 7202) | 0.88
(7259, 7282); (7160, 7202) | 1.09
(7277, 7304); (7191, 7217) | 0.99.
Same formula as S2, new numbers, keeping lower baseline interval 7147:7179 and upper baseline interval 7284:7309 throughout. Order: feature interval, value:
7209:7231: 0.080 mag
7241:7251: -0.028 mag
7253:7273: -0.106 mag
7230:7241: 0.177 mag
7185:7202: 0.000 mag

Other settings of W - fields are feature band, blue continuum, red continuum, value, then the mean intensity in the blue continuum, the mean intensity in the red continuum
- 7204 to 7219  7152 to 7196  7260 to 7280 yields 0.8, 5.62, 5.97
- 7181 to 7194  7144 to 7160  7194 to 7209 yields 0.2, 5.83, 5.48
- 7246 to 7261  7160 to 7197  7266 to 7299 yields -1.0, 5.58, 5.5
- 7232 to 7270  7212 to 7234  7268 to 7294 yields -3.2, 5.02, 5.52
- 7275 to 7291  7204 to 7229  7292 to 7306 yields 0.1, 5.35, 5.45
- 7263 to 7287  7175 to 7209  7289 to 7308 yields -1.4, 5.48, 5.46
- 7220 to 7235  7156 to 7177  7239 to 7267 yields 3.2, 5.69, 5.92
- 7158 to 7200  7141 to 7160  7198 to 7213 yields 0.3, 5.89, 5.38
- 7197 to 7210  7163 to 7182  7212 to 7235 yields -0.5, 5.6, 4.98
